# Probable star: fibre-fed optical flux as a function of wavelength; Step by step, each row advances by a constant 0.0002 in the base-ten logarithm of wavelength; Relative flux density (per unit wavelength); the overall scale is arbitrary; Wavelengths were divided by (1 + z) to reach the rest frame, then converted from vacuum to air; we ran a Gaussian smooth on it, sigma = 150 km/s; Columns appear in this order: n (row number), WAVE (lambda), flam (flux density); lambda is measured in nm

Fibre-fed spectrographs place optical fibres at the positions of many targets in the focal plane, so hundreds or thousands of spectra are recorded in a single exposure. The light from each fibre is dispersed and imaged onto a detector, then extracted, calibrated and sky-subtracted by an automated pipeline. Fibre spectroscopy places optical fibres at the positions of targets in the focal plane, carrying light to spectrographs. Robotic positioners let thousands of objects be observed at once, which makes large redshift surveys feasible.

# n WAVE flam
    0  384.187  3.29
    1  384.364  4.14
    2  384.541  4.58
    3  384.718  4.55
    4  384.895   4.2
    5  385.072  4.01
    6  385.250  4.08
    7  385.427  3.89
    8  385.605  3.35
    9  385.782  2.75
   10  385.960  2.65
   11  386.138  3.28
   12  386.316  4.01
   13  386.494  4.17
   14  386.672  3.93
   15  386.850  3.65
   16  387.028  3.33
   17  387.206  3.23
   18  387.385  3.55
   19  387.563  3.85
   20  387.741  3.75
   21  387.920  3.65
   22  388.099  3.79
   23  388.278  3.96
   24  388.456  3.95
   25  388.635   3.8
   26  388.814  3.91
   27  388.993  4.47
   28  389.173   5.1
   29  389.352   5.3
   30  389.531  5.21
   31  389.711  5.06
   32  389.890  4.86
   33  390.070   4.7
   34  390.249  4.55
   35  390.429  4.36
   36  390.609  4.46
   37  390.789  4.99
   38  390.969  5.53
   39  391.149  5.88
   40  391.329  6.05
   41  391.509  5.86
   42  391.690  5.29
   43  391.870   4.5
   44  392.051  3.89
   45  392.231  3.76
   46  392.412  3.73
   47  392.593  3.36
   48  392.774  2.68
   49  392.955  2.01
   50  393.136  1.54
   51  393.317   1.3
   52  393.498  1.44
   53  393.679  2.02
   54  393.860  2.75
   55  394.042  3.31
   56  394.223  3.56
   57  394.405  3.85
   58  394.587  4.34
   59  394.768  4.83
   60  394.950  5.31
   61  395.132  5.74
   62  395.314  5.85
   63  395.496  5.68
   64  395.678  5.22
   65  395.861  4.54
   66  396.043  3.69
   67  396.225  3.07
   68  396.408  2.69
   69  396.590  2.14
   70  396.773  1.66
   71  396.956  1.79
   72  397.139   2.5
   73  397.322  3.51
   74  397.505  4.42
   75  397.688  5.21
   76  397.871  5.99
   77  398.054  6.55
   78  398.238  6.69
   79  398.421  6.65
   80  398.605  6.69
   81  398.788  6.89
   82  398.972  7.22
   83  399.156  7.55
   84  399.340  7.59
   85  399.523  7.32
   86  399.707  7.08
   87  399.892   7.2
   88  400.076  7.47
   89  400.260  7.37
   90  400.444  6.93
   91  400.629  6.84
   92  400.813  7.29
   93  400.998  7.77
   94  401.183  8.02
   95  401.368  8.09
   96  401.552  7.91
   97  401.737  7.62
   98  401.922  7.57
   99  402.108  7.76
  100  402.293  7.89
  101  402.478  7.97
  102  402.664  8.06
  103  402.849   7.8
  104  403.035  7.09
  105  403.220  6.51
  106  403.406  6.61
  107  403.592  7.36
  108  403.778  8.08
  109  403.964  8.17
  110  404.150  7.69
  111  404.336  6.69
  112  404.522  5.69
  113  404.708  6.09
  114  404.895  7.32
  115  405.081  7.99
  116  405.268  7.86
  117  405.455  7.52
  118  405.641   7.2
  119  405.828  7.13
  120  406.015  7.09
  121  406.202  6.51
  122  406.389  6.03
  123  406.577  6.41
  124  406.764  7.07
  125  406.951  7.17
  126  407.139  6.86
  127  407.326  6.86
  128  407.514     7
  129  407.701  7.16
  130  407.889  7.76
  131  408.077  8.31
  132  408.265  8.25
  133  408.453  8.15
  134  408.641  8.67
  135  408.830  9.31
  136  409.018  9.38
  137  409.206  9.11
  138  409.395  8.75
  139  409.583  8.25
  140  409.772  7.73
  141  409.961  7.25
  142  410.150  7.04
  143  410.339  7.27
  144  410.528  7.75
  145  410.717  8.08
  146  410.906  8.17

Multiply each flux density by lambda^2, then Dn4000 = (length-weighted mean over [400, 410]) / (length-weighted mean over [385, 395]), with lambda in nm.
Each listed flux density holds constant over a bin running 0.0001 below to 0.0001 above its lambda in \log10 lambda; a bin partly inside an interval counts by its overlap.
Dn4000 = 2.07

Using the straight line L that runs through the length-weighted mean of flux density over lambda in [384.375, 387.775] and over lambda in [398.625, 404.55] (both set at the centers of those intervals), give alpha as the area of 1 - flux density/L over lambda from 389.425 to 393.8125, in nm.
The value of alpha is 0.817 nm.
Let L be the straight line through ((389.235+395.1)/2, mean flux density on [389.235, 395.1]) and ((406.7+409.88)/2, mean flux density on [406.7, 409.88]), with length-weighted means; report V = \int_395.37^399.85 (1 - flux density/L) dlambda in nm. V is 0.28 nm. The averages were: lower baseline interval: 4.09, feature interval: 5.13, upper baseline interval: 7.99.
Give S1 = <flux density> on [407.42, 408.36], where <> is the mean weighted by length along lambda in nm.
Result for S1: 7.7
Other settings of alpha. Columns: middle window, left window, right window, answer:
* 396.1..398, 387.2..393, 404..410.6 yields 0.77 nm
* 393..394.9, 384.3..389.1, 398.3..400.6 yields 0.94 nm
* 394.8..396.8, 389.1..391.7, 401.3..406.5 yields 0.58 nm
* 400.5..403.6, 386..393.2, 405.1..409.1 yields -0.47 nm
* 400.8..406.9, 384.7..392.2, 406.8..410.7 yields -0.30 nm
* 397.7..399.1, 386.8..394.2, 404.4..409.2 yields -0.24 nm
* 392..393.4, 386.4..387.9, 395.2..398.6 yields 0.45 nm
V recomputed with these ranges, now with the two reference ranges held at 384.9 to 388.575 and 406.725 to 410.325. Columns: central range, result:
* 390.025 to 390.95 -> -0.06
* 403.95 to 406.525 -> 0.08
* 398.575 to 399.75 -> -0.22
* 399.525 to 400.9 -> -0.20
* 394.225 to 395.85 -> 0.09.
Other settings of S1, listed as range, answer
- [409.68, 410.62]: 7.4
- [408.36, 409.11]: 8.87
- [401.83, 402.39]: 7.74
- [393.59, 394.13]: 2.69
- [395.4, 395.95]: 5.15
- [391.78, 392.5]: 3.97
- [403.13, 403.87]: 7.14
